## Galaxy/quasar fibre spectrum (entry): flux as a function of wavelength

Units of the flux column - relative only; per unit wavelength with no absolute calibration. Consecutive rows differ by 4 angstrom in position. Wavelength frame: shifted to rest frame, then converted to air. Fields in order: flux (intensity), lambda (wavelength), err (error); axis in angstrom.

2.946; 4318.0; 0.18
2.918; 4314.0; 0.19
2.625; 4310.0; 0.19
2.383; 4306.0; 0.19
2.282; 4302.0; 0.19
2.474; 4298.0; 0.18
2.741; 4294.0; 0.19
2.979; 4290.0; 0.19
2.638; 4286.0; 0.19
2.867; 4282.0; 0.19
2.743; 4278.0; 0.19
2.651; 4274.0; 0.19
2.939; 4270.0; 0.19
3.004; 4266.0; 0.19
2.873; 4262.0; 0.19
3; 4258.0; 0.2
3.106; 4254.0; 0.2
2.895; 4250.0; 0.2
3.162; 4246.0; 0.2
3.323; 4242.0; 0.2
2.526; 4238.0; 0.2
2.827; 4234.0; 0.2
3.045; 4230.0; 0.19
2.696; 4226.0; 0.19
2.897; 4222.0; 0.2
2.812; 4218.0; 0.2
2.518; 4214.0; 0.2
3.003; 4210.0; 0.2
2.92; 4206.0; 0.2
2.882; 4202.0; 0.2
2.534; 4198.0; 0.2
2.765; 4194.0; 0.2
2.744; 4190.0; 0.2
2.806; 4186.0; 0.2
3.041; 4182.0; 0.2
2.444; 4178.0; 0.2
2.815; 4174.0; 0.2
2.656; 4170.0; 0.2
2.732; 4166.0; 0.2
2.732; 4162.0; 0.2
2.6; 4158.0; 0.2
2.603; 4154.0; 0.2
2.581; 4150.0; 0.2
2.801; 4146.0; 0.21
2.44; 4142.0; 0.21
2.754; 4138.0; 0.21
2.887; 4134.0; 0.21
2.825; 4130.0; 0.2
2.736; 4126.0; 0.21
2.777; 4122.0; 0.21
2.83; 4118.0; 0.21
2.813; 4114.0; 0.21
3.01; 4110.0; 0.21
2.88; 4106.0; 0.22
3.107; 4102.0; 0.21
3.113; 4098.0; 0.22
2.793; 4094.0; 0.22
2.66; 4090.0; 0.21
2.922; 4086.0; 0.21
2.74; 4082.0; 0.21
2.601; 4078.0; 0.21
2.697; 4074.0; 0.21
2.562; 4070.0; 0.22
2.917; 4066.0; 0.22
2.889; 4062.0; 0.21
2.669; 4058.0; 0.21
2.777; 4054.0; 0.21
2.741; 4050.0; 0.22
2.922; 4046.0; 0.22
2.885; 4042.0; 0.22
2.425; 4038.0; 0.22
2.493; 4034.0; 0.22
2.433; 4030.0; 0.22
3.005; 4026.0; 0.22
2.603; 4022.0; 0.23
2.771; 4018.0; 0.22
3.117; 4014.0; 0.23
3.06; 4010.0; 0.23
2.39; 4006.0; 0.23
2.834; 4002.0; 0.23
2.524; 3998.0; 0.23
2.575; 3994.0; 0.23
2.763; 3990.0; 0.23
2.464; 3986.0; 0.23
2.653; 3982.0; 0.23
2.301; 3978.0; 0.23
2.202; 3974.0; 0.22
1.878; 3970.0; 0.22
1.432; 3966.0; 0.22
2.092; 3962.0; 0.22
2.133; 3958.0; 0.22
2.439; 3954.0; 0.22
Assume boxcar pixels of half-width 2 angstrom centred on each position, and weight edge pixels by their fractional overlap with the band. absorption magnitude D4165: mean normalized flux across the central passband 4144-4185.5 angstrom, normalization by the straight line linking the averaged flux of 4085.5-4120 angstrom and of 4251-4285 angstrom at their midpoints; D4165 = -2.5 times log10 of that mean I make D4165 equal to 0.07 mag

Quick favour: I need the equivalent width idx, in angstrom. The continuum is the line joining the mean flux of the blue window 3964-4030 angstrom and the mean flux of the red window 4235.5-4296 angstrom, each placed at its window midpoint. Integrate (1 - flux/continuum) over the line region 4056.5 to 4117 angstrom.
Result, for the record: -3.9 angstrom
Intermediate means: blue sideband 2.53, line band 2.83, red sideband 2.9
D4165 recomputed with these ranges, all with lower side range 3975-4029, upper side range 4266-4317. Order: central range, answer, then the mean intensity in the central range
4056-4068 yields -0.05 mag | 2.82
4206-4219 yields -0.04 mag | 2.8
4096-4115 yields -0.12 mag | 2.99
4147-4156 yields 0.03 mag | 2.62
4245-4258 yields -0.13 mag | 3.04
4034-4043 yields 0.04 mag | 2.59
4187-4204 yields -0.02 mag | 2.74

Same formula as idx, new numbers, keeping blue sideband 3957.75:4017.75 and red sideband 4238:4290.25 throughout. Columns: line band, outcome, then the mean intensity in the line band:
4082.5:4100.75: -1.7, 2.87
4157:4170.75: 0.3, 2.69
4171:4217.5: 0.5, 2.77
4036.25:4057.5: -1.7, 2.75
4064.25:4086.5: -1.1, 2.73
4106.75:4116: -0.9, 2.91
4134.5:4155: 0.4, 2.66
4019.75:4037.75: -0.7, 2.62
